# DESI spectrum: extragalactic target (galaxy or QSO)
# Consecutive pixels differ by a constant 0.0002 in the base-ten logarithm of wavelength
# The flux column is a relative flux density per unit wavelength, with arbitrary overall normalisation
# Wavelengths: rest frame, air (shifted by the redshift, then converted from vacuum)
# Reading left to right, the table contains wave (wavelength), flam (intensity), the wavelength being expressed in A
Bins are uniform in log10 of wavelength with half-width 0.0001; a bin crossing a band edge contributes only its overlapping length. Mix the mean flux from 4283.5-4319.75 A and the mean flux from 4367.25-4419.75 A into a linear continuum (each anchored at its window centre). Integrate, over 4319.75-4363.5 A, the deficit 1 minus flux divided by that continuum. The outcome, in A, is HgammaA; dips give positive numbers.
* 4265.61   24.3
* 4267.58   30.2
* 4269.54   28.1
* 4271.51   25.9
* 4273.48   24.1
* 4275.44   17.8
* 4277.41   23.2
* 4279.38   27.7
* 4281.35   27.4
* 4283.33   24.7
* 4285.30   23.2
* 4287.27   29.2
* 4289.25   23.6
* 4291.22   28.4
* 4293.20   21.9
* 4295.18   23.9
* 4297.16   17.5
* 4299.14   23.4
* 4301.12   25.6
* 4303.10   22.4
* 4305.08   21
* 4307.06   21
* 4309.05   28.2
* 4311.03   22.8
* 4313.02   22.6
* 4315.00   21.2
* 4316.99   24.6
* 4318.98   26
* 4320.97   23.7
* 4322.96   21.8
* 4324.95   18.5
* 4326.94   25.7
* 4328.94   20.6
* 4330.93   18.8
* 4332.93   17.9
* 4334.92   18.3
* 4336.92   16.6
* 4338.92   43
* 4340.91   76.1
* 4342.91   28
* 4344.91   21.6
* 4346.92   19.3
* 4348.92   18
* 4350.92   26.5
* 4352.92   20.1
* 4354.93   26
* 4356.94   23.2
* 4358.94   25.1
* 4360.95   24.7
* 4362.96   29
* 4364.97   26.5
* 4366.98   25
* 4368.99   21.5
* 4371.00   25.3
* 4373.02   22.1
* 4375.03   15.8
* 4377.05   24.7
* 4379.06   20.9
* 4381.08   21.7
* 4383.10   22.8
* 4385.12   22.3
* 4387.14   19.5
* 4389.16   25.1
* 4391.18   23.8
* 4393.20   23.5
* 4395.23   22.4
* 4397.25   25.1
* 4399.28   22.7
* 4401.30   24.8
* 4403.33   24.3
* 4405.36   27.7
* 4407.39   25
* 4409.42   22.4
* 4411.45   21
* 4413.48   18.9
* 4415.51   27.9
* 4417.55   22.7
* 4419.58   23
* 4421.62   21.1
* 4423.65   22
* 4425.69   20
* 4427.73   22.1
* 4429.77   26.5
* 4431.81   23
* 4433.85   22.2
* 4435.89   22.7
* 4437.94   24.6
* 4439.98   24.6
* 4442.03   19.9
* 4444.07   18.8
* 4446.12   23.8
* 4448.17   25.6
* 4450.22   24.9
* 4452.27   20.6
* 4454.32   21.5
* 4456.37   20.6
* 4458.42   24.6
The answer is -4.0 A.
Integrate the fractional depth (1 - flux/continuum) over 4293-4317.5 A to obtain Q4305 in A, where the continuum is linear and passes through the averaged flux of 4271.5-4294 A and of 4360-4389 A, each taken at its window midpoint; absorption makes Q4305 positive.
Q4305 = 1.56 A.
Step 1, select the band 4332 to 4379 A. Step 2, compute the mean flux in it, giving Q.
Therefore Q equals 25.7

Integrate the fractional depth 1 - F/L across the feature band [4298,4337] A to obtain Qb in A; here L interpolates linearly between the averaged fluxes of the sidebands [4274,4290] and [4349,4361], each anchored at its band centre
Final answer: 3.3 A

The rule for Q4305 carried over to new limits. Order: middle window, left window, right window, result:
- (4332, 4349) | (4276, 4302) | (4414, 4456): -3.9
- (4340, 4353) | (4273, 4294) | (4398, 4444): -3.4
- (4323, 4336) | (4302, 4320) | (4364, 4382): 1.7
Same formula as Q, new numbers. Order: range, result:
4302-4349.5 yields 25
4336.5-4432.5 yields 24.6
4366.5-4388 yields 21.9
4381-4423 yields 23.2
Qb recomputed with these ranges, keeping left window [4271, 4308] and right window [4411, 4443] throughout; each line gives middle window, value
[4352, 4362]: -0.3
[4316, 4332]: 0.7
